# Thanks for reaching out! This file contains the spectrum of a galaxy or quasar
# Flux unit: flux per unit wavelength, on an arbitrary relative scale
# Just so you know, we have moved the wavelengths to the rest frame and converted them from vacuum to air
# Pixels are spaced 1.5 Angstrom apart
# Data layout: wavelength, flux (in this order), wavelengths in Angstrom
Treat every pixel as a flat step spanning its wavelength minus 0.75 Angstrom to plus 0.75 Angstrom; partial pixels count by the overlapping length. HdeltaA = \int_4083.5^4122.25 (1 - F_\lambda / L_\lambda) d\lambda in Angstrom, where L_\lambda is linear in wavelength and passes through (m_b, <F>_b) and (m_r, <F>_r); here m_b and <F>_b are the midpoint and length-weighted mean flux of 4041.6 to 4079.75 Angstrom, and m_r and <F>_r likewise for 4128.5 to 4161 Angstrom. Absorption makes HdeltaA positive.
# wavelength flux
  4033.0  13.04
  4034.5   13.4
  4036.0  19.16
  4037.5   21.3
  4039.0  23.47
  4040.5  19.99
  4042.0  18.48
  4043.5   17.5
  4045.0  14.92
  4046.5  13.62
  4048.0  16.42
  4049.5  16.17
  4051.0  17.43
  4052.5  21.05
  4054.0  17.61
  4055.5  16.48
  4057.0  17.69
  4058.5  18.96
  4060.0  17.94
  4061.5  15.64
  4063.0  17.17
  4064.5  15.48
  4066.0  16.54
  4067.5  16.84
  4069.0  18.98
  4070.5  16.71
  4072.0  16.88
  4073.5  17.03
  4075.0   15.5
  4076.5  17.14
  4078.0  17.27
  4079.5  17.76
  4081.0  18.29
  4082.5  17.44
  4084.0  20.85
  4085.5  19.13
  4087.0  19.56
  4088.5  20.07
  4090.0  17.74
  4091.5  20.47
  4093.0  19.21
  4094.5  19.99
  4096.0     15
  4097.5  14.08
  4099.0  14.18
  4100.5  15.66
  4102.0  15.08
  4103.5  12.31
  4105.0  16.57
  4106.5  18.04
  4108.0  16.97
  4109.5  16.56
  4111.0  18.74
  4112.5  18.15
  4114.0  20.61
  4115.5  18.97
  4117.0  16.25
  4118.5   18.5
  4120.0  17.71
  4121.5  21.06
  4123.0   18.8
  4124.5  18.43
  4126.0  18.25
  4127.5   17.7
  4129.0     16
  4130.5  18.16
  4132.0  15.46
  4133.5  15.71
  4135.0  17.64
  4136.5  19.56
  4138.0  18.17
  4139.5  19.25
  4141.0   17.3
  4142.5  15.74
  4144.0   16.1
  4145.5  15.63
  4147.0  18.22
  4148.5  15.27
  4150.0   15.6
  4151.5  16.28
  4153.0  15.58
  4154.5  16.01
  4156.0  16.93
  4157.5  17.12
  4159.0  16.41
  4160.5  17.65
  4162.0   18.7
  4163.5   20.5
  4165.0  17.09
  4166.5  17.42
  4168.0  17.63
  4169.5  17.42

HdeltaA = -1.9 Angstrom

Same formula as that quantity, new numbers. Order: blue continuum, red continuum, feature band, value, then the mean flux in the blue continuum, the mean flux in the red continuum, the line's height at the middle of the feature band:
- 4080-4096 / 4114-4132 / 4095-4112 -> 2.6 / 19.1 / 18.2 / 18.7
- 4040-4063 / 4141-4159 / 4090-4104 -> 0.4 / 17.3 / 16.3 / 16.8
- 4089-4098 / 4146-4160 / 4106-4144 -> -1.7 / 17.9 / 16.4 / 17.1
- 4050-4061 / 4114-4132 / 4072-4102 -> 0.8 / 18.1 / 18.2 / 18.1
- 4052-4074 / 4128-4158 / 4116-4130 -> -1.0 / 17.4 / 16.8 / 16.9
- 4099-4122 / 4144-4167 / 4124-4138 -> -0.3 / 17.3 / 16.9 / 17.1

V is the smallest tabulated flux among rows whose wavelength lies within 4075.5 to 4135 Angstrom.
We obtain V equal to 12.31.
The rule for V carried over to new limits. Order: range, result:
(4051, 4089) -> 15.48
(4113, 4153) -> 15.27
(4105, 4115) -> 16.56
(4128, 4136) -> 15.46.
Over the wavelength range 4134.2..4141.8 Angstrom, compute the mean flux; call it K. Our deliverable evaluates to 18.3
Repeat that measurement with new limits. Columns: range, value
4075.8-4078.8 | 17.2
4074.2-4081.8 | 17.2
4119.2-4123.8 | 19.2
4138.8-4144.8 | 17.1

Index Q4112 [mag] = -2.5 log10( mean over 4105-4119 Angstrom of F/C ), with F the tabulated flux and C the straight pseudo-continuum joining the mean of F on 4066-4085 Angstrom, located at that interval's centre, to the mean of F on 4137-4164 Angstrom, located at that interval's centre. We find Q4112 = -0.04 mag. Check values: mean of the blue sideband 17.5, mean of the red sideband 17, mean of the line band 18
